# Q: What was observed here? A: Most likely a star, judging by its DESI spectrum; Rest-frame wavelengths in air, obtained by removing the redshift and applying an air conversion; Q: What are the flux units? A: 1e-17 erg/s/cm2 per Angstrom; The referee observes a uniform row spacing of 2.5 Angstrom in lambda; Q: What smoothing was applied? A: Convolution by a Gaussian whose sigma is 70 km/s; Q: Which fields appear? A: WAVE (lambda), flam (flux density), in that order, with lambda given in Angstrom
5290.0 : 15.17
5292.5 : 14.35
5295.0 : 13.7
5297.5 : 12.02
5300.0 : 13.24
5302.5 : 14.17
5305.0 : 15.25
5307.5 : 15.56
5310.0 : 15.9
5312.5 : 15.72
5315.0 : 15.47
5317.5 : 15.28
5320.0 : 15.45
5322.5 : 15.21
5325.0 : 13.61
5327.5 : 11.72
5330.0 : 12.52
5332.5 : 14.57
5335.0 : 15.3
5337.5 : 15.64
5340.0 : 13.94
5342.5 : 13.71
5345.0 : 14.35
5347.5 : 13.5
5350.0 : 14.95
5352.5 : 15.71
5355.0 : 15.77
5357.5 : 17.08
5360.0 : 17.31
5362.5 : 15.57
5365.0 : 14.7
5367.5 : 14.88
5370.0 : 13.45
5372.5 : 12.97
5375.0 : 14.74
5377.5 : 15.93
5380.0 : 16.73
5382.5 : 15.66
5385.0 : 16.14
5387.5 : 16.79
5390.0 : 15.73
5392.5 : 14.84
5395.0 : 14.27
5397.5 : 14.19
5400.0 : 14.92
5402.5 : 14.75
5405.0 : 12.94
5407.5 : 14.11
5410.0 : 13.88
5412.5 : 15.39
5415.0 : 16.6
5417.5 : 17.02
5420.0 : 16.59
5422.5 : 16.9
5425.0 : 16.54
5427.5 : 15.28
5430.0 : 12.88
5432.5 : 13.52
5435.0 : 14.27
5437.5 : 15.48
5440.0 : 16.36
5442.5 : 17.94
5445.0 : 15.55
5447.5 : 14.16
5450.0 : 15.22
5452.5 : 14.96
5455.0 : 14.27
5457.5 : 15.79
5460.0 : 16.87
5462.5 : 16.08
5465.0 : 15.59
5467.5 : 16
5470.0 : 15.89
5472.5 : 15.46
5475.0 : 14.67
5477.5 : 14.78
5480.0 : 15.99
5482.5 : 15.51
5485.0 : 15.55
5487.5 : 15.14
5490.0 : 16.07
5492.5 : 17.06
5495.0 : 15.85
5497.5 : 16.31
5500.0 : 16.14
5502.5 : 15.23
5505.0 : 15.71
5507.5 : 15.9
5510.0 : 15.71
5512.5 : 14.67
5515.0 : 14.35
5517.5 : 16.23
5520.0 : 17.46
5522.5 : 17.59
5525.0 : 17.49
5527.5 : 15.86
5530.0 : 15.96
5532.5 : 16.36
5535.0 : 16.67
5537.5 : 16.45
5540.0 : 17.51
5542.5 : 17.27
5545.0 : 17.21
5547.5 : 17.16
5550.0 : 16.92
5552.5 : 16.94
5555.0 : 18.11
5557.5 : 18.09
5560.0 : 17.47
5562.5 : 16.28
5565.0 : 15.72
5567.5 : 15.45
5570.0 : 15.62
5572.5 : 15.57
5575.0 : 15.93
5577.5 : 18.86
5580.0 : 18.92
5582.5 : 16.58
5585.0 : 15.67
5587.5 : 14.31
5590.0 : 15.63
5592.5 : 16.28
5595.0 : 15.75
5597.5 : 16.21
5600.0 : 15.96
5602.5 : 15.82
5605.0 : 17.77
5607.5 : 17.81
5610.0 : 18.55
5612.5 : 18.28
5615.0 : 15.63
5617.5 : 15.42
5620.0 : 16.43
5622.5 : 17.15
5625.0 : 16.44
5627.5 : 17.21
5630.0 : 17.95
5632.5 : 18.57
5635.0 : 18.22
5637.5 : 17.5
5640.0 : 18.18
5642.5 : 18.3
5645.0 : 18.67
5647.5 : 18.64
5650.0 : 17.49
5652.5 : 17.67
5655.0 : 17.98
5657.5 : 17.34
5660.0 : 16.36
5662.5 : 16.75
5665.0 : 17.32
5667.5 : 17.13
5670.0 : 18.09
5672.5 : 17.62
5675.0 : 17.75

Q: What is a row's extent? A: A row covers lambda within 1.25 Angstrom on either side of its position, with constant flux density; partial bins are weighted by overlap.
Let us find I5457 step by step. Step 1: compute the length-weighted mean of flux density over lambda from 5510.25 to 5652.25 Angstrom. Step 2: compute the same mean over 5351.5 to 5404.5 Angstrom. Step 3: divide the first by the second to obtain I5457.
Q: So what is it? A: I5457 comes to 1.10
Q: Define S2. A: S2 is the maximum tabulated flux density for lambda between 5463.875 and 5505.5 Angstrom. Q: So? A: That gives 17.06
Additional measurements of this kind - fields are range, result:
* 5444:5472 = 16.87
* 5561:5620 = 18.92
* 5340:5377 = 17.31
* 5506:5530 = 17.59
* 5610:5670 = 18.67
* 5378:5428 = 17.02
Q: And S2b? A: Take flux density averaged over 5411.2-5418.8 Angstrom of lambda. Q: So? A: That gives 16.3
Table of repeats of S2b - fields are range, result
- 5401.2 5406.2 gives 13.9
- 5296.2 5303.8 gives 13.2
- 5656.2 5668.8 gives 17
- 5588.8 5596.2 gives 15.9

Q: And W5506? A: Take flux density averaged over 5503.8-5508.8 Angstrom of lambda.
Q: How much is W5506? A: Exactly 15.8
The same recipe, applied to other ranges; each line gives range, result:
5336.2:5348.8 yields 14.2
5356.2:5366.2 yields 16.2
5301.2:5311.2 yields 15.2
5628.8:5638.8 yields 18.1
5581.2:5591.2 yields 15.6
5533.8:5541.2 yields 16.9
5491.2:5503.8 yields 16.1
